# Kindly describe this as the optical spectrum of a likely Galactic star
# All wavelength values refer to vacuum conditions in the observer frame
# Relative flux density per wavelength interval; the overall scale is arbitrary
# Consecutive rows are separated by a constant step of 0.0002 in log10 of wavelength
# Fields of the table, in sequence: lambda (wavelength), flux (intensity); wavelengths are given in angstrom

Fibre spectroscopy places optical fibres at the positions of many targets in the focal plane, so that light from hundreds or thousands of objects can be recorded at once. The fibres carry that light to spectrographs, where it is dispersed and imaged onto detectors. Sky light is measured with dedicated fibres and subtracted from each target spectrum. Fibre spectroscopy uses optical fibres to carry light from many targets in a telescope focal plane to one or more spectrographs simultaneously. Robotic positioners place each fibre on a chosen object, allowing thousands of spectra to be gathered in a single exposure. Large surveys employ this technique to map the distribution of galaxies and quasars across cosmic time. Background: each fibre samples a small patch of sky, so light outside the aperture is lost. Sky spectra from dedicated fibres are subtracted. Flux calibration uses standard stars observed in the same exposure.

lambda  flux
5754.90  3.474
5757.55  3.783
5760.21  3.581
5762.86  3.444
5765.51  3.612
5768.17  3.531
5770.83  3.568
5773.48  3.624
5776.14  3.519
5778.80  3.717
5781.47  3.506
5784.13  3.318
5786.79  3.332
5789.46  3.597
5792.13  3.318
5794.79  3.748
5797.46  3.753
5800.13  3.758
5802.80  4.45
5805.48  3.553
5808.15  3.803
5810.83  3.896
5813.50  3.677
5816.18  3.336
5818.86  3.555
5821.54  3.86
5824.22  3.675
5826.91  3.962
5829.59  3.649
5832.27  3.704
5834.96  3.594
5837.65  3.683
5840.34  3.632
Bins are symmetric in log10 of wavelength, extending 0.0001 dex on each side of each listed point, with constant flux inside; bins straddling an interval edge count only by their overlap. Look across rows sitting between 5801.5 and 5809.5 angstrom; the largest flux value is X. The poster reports 4.45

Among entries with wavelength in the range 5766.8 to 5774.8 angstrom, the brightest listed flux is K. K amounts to 3.624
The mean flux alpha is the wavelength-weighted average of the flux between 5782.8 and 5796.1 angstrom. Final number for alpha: 3.46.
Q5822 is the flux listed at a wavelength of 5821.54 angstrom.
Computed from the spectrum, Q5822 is 3.86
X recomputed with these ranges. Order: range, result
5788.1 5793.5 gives 3.597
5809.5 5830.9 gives 3.962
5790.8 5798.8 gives 3.753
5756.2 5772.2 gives 3.783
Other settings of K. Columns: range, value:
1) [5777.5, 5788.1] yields 3.717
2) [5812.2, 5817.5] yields 3.677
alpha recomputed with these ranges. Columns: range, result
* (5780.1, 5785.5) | 3.41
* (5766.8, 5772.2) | 3.55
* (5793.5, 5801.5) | 3.76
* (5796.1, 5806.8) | 3.88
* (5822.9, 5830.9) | 3.76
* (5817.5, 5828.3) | 3.76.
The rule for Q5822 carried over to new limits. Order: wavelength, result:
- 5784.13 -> 3.318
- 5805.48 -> 3.553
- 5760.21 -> 3.581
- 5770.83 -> 3.568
